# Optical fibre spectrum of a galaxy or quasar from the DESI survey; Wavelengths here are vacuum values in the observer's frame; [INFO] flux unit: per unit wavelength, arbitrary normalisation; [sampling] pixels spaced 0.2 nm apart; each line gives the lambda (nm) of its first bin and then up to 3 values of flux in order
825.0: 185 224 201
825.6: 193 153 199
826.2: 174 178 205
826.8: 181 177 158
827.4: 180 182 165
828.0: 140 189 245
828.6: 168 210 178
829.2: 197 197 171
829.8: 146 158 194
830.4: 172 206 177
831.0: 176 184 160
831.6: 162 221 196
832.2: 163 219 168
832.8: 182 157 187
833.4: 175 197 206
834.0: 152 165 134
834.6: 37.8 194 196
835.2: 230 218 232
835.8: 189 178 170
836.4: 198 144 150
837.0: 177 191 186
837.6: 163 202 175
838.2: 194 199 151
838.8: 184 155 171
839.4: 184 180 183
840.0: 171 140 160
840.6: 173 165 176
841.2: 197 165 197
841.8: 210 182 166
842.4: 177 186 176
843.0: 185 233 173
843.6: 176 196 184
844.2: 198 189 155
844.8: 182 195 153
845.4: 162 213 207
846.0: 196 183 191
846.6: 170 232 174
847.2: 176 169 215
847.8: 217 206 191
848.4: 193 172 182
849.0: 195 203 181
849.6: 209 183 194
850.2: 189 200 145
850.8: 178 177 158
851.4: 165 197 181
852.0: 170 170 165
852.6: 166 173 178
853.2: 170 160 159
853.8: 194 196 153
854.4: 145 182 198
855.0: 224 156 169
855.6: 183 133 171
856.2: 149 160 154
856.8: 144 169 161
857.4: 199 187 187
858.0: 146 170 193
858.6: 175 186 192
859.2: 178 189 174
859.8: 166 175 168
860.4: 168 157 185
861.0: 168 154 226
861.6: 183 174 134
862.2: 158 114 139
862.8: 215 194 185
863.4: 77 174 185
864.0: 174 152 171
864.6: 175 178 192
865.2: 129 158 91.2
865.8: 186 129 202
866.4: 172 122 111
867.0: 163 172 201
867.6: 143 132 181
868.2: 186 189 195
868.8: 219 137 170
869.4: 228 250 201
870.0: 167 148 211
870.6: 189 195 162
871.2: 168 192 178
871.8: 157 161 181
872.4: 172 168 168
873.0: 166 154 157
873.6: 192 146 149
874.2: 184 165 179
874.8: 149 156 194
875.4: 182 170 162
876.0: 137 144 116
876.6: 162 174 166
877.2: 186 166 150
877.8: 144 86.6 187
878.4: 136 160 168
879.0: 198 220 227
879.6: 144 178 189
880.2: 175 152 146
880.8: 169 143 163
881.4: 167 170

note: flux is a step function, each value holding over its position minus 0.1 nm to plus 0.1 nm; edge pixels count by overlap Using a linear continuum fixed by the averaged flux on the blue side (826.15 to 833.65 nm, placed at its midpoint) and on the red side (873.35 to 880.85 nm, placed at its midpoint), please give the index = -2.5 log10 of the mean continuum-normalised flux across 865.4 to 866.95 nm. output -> 0.16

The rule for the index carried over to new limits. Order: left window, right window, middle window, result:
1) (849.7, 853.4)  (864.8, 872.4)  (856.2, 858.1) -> 0.05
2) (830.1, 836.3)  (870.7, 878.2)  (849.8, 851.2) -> -0.03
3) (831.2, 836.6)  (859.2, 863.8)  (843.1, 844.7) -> -0.08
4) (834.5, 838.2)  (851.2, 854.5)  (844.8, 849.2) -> -0.10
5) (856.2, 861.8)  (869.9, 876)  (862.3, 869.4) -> 0.05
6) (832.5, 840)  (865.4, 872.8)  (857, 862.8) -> 0.01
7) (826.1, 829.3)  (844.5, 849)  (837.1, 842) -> 0.05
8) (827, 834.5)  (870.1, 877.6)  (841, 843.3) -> -0.07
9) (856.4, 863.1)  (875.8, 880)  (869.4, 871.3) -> -0.14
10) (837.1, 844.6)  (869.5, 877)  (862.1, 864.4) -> 0.08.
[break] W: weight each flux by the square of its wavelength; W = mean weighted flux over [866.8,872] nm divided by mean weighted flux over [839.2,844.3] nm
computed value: 1.1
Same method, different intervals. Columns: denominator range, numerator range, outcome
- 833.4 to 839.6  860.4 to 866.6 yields 0.98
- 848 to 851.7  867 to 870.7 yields 1.04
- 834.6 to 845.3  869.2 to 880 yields 1.02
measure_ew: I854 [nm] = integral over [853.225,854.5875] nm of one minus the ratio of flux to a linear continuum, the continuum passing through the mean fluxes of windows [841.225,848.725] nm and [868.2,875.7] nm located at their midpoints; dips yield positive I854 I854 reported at 0.114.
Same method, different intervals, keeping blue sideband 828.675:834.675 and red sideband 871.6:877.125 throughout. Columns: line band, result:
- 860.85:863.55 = 0.054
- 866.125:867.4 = 0.048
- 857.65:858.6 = -0.037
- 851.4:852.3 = -0.042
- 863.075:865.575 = 0.087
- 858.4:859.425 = -0.101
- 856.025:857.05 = 0.079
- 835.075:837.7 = -0.189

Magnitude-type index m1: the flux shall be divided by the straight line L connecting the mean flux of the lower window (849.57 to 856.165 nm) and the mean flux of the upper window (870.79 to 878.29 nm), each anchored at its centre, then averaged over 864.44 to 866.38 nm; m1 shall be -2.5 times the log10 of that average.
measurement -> 0.05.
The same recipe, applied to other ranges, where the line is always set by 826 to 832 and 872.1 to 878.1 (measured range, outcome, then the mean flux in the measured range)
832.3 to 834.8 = 0.085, 166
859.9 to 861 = -0.019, 170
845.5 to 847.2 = -0.123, 195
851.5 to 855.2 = -0.035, 176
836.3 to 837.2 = 0.051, 170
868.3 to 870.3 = -0.166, 190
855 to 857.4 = 0.039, 163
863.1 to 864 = 0.059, 157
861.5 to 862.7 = 0.112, 150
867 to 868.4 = -0.039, 170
